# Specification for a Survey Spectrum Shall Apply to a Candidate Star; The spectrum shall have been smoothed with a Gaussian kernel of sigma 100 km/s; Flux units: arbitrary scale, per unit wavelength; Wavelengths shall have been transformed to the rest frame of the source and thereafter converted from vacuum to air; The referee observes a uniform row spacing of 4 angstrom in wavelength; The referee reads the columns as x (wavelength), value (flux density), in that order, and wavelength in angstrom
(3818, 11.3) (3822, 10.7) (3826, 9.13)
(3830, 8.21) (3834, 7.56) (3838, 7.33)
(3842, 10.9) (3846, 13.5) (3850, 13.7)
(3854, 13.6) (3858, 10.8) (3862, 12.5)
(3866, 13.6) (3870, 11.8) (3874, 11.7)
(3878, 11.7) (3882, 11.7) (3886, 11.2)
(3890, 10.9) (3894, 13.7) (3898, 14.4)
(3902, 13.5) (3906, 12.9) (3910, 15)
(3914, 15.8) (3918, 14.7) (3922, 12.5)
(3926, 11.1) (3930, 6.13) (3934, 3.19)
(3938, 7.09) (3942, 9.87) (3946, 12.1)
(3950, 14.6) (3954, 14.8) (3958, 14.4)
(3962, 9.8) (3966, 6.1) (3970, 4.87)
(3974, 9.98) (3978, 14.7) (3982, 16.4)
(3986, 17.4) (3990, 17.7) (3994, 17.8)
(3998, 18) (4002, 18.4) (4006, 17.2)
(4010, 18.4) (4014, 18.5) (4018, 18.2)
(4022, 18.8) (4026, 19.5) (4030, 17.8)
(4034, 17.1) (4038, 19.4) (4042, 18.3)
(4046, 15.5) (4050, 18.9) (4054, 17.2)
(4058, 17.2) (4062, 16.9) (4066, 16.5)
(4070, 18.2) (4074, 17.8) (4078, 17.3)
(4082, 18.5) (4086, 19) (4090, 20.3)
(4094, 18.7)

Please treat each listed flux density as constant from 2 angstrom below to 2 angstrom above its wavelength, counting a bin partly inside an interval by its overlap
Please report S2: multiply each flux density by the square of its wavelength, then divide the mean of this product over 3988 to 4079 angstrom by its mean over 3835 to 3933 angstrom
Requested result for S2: 1.6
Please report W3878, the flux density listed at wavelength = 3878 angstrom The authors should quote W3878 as 11.7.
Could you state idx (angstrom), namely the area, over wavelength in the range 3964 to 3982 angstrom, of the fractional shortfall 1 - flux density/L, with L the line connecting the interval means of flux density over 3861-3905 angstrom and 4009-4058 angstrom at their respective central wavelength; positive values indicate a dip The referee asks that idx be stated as 7.0 angstrom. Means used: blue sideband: 12.4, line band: 9.74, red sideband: 18.1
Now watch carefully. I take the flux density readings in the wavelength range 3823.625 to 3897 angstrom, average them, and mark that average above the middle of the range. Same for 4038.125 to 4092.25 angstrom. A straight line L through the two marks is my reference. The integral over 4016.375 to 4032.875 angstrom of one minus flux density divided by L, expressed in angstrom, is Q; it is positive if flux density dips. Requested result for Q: -1.9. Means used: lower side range 11.3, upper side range 17.9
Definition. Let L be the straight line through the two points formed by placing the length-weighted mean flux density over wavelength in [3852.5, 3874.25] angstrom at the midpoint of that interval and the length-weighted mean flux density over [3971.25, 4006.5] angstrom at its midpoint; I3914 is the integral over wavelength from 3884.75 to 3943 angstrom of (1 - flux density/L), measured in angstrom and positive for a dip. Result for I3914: 9.6 angstrom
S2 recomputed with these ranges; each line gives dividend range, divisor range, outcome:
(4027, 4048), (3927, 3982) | 1.83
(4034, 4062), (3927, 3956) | 1.91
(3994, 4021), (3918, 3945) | 2.11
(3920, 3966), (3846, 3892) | 0.88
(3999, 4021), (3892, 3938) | 1.61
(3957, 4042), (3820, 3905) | 1.47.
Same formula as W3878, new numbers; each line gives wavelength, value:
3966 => 6.1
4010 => 18.4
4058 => 17.2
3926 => 11.1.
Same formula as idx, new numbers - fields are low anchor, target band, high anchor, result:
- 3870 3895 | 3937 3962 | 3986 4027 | 5.1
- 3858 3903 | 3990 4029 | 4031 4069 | -4.9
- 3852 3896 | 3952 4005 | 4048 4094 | 4.8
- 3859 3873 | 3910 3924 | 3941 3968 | -2.8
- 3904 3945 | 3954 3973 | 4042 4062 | 4.8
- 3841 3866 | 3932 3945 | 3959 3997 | 5.8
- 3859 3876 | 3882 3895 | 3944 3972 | 0.2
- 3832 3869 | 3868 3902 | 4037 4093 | 0.9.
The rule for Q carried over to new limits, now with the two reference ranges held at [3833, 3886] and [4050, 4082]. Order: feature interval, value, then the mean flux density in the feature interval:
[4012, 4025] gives -2.0 angstrom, 18.6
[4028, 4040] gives -1.1 angstrom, 18.1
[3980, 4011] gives -4.3 angstrom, 17.6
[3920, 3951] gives 9.9 angstrom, 9.41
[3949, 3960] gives -0.2 angstrom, 14.6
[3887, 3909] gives -0.6 angstrom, 13.1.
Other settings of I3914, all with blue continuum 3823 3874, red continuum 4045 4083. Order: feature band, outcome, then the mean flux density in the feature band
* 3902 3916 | -1.70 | 14.4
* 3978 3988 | -0.95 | 16.5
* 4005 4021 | -2.27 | 18.2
